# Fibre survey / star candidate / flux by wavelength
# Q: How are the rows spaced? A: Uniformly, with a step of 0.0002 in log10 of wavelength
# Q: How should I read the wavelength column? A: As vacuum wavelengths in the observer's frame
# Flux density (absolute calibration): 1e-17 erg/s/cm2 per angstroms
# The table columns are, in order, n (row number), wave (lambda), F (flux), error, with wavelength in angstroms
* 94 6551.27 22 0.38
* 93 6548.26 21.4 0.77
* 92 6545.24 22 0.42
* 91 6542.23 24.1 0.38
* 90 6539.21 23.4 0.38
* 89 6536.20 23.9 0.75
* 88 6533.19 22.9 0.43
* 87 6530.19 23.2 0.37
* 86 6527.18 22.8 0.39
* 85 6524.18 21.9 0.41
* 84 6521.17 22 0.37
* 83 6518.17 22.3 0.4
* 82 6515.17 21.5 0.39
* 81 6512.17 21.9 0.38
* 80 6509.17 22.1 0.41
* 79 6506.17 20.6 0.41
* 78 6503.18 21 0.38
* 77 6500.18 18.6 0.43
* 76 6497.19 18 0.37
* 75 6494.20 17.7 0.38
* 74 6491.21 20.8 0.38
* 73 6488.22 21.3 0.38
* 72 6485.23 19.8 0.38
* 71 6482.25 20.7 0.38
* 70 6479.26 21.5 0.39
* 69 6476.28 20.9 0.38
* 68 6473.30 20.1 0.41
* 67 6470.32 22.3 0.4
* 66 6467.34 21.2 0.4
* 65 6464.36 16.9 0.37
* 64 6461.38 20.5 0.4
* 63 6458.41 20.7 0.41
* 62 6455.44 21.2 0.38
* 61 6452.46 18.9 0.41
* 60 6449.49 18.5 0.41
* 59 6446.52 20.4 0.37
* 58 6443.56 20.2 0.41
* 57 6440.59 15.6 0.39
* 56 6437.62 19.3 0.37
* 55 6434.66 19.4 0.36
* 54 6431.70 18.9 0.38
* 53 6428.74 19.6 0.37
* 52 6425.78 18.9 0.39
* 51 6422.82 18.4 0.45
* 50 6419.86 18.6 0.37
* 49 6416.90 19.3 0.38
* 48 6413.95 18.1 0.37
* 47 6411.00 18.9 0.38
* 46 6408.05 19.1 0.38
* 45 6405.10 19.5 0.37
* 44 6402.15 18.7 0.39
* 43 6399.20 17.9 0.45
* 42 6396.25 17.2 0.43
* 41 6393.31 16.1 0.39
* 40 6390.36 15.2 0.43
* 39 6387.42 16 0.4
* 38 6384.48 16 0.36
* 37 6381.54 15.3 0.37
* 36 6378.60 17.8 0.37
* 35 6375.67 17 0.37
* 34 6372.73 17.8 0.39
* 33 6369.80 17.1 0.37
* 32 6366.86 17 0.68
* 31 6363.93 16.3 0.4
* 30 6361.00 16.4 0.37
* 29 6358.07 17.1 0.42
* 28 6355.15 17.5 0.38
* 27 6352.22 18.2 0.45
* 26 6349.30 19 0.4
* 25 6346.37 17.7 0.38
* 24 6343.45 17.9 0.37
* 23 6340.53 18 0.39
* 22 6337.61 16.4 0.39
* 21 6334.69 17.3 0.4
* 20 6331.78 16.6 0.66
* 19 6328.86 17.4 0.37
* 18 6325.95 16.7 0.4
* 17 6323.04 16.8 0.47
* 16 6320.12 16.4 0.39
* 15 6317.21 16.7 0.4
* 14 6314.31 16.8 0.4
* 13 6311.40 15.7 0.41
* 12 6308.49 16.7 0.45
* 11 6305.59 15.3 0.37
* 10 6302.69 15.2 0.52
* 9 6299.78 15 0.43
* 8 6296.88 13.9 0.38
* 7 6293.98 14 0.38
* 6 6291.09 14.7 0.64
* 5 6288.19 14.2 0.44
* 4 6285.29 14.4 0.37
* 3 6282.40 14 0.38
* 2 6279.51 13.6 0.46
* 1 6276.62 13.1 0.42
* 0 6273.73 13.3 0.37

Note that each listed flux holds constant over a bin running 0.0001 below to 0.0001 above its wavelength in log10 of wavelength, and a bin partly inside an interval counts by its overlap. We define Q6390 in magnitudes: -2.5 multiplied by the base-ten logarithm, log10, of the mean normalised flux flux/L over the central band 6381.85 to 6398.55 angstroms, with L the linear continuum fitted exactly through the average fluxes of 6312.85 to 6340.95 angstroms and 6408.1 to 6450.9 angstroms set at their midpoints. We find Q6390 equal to 0.13 mag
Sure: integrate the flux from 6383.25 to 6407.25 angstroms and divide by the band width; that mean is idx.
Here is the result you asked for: 17.1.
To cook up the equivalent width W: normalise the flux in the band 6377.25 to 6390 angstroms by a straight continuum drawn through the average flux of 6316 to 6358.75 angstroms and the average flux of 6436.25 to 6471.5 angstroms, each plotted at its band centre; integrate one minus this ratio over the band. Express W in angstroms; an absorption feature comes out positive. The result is 1.4 angstroms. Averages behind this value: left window 17.3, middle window 16.2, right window 19.6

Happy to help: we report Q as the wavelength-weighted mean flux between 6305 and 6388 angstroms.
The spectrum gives 17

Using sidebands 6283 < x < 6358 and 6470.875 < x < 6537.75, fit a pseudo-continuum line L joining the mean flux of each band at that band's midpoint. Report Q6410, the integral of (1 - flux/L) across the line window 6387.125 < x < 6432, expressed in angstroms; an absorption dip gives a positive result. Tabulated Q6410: 1.21 angstroms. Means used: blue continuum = 16.3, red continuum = 21.2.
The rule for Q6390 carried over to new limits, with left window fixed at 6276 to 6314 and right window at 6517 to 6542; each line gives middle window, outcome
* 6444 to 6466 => 0.035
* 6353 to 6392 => 0.045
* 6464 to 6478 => 0.014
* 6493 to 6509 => 0.128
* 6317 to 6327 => -0.067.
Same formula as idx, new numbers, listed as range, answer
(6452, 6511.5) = 20.3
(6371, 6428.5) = 17.7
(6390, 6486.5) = 19.2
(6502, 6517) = 21.5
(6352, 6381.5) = 17.1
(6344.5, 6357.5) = 18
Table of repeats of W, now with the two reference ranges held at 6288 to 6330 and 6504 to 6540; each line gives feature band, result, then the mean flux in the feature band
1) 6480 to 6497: 1.1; 20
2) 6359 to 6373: 0.5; 16.8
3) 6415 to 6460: 1.2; 19.2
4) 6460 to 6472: 0.2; 20.2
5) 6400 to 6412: -0.2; 19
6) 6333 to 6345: -0.5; 17.4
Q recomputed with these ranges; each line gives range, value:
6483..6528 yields 20.8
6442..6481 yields 20.2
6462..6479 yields 20.4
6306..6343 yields 16.8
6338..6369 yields 17.5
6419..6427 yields 18.6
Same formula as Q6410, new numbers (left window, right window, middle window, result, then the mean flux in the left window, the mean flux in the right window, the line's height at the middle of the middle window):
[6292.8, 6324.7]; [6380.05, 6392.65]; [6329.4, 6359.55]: -3.63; 15.7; 15.7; 15.7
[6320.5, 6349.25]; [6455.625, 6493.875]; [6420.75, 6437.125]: 0.33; 17.3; 20.5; 19.4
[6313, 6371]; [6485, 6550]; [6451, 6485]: -0.18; 17.2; 21.5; 20.3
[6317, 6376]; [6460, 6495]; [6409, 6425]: 0.19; 17.2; 20.4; 18.9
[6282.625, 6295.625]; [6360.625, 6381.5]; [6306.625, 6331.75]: -2.22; 14.3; 17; 15.3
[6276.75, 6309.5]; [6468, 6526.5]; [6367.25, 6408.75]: 0.75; 14.6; 20.8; 17.5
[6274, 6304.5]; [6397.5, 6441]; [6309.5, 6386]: -3.90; 14.2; 18.7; 16.2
